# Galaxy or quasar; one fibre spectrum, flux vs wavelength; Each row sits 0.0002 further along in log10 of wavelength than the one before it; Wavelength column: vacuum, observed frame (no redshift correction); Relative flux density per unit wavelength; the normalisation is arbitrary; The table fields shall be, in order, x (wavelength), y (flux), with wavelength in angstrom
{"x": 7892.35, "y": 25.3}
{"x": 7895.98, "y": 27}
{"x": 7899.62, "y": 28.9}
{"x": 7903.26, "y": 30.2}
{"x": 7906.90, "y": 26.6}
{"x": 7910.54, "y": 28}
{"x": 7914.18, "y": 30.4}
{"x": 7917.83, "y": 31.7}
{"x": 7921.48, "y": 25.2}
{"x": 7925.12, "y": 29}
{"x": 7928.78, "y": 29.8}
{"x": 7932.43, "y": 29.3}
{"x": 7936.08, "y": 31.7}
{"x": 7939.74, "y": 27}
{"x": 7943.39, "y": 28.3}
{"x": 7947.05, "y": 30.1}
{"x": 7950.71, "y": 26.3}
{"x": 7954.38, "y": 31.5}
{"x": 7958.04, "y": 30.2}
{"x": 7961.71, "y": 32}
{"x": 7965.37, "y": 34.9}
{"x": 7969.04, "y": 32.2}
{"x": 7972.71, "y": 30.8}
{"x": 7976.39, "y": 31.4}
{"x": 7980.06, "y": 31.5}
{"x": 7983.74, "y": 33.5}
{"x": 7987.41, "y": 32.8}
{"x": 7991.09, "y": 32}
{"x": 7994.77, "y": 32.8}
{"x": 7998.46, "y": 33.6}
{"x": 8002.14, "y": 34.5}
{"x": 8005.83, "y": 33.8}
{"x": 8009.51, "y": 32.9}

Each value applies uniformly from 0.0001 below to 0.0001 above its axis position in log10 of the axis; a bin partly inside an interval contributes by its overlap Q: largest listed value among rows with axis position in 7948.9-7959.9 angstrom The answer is 31.5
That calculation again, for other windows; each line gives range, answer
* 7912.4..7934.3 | 31.7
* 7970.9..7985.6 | 33.5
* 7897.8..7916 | 30.4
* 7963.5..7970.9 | 34.9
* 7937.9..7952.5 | 30.1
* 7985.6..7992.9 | 32.8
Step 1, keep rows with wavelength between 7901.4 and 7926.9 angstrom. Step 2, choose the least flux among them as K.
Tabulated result 25.2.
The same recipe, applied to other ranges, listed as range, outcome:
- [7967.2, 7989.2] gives 30.8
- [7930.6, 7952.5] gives 26.3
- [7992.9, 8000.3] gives 32.8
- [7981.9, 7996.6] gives 32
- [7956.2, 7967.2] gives 30.2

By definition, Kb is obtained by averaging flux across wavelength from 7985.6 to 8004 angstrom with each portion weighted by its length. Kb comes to 33.1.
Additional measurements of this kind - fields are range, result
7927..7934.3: 29.6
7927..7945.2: 29.2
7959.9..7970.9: 33.1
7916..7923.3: 28.4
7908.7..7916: 29.2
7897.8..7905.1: 29.5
